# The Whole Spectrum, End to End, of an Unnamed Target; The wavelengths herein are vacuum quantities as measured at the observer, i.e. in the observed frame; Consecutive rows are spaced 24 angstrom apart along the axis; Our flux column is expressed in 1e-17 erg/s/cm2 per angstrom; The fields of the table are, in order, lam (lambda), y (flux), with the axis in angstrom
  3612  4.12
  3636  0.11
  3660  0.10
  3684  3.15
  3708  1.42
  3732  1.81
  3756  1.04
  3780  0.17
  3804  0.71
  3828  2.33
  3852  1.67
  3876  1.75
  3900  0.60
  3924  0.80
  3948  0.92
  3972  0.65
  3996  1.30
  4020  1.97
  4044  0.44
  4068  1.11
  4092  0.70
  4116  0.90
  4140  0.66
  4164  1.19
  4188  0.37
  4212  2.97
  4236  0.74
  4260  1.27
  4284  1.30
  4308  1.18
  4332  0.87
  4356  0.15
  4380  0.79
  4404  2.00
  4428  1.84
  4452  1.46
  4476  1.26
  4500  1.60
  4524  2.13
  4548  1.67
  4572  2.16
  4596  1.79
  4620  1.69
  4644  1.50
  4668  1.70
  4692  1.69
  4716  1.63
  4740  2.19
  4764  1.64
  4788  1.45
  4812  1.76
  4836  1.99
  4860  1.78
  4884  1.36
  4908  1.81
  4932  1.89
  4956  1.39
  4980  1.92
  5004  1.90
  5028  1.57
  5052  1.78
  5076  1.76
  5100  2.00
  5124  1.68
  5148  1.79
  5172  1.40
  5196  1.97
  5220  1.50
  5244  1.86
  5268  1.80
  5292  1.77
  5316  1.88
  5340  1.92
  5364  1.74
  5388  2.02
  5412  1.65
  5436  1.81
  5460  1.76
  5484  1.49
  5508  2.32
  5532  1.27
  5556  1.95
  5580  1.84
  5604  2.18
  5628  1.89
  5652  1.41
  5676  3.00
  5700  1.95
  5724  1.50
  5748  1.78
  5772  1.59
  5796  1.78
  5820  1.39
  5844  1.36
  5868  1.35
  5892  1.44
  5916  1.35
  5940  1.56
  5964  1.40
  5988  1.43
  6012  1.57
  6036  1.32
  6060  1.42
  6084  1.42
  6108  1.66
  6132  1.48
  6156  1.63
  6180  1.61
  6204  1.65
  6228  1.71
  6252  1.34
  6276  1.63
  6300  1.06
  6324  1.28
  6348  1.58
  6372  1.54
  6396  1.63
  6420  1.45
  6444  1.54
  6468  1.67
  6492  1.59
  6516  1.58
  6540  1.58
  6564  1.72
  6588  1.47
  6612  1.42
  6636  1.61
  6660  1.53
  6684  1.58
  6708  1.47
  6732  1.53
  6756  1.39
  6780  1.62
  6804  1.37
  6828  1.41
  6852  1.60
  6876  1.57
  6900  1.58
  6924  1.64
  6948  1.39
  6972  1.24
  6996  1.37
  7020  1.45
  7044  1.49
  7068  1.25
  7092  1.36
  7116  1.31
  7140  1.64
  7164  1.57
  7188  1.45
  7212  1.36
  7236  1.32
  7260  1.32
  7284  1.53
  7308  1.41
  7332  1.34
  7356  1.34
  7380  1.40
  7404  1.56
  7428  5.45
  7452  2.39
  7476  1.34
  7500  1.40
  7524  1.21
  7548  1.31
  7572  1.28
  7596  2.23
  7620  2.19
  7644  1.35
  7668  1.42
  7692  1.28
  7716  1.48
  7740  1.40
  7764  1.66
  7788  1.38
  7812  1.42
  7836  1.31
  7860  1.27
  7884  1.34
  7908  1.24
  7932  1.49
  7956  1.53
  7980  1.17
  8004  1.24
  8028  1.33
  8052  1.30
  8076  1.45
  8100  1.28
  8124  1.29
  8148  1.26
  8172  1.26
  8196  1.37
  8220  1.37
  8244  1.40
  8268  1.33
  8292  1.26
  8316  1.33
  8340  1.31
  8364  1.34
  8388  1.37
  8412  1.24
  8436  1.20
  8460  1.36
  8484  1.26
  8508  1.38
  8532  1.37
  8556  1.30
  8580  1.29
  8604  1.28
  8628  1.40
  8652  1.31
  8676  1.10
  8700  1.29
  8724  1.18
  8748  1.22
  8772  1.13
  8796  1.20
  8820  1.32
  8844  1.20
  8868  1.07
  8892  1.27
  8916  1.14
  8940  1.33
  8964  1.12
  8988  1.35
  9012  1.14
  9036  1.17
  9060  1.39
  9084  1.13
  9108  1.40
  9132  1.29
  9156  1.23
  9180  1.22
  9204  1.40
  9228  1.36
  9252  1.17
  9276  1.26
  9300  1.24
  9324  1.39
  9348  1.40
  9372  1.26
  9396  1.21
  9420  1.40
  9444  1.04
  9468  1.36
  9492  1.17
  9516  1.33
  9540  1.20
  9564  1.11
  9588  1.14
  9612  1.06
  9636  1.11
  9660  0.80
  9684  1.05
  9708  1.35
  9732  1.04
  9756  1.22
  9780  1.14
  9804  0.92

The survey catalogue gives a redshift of 0.131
